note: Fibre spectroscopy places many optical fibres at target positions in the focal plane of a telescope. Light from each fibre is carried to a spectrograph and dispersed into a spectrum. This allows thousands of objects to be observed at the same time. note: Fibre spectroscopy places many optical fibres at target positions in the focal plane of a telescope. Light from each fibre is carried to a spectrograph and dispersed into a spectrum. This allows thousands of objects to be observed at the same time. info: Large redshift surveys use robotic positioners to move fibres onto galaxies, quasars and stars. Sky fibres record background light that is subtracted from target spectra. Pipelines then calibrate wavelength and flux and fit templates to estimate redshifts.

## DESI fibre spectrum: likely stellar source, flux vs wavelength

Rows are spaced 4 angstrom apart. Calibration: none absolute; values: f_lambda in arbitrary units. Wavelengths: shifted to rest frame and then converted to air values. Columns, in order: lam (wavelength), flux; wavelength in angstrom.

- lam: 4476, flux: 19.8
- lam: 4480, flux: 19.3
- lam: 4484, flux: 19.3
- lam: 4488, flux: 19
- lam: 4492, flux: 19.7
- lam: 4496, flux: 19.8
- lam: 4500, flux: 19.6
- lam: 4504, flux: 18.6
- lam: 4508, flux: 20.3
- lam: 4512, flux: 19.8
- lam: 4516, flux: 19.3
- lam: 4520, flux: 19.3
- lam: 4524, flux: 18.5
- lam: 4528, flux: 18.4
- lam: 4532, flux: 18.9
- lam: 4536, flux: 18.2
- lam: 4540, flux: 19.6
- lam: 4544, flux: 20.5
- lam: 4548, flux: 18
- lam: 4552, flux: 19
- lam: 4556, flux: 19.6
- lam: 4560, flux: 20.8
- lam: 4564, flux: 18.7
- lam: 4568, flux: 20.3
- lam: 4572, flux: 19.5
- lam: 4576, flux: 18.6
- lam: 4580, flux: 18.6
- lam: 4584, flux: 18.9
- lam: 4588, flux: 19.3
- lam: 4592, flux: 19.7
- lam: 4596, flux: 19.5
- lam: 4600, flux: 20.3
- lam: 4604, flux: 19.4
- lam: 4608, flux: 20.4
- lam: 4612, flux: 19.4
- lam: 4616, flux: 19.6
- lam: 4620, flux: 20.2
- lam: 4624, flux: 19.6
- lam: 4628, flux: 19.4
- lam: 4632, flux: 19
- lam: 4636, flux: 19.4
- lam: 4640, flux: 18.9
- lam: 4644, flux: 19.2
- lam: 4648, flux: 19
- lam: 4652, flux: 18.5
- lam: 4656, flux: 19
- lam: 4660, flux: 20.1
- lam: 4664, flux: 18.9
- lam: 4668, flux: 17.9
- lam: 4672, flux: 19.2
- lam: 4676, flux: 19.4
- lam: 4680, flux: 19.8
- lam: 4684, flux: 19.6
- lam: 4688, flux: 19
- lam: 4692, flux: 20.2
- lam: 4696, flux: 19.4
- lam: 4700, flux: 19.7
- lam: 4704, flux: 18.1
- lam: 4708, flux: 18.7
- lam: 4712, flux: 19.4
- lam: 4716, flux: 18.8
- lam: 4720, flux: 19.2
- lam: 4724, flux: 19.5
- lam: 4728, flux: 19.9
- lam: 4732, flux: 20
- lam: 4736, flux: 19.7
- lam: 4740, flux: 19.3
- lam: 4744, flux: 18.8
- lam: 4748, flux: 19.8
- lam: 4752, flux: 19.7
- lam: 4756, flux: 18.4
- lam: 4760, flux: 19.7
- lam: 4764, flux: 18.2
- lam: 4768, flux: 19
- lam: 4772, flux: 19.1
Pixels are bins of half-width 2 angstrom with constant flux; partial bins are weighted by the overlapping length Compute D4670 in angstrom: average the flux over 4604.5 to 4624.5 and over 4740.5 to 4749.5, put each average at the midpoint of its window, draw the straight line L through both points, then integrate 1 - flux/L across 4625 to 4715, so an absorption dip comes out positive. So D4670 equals 1.9 angstrom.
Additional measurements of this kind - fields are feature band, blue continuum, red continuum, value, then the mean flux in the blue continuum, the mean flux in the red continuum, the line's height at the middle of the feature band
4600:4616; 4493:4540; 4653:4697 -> -0.4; 19.2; 19.3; 19.3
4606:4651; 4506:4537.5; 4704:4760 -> -0.6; 19.1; 19.3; 19.2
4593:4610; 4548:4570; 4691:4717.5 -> -0.4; 19.5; 19.2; 19.4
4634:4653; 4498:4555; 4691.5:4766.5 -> 0.2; 19.2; 19.3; 19.2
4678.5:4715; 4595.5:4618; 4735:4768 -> 0.2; 19.8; 19.2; 19.4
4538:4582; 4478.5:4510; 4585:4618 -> 0.5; 19.5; 19.7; 19.6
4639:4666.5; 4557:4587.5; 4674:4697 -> 0.6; 19.3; 19.6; 19.5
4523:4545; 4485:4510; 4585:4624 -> 0.7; 19.5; 19.7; 19.6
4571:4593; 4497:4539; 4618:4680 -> 0.1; 19.1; 19.2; 19.2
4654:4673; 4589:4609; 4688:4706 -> 0.5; 19.8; 19.3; 19.5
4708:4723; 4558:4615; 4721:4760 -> 0.3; 19.5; 19.5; 19.5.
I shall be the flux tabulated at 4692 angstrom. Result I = 20.2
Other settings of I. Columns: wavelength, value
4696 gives 19.4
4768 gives 19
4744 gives 18.8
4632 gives 19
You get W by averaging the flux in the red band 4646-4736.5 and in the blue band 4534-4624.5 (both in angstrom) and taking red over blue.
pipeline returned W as 1.0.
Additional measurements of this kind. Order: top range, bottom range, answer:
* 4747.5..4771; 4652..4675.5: 1.00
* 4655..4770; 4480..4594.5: 1.00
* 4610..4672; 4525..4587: 1.00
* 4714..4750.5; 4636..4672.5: 1.02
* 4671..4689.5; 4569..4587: 1.02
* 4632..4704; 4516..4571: 1.00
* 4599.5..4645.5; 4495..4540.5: 1.02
